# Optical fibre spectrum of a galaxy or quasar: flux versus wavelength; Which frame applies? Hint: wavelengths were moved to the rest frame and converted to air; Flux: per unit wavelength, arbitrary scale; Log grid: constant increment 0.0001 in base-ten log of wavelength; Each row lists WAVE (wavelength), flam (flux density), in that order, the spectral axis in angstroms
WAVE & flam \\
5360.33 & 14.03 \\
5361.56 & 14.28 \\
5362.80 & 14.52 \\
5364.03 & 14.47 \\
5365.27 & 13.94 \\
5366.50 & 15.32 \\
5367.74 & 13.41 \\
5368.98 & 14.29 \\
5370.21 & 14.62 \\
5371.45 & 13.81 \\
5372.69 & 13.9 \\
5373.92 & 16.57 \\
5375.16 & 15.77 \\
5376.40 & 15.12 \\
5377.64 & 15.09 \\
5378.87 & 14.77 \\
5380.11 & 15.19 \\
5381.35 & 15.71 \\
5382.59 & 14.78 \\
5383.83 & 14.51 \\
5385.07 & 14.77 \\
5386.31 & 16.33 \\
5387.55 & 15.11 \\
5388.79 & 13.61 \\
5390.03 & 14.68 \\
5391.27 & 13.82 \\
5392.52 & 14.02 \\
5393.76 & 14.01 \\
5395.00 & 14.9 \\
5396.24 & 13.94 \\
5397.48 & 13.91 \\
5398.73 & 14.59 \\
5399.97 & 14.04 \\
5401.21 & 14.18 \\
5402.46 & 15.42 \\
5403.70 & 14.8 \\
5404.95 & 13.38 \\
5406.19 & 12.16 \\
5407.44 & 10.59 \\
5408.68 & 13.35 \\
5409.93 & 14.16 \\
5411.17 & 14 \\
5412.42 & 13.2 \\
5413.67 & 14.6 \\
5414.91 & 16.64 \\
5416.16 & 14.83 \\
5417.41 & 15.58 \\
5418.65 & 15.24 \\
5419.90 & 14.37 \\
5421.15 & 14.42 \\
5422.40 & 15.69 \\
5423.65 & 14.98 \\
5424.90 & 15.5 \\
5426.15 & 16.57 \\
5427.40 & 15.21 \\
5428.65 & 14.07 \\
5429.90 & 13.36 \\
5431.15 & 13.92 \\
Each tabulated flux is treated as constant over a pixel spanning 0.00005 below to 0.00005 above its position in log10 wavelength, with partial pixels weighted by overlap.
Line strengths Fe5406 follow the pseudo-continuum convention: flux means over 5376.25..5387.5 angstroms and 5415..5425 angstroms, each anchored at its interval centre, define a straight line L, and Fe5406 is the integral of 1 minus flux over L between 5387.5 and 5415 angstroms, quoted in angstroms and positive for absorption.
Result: 2.1 angstroms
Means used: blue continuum 15.1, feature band 14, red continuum 15.1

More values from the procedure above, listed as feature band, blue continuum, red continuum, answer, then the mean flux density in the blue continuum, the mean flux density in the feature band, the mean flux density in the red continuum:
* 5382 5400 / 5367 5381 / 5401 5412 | -0.4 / 14.8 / 14.5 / 13.5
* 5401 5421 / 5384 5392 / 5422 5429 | 1.3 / 14.7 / 14.2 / 15.4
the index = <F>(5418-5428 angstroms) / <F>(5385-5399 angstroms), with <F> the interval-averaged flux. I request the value 1.05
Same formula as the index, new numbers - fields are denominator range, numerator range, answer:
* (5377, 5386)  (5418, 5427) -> 1.01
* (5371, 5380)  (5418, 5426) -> 1.01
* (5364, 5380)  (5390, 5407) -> 0.96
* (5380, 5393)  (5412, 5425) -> 1.02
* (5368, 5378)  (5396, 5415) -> 0.93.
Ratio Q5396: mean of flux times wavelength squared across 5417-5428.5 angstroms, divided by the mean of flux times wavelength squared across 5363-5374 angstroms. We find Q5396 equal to 1.1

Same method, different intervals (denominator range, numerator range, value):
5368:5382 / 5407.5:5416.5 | 0.96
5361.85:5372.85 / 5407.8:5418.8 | 1.04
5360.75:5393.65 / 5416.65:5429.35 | 1.05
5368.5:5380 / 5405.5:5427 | 0.99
